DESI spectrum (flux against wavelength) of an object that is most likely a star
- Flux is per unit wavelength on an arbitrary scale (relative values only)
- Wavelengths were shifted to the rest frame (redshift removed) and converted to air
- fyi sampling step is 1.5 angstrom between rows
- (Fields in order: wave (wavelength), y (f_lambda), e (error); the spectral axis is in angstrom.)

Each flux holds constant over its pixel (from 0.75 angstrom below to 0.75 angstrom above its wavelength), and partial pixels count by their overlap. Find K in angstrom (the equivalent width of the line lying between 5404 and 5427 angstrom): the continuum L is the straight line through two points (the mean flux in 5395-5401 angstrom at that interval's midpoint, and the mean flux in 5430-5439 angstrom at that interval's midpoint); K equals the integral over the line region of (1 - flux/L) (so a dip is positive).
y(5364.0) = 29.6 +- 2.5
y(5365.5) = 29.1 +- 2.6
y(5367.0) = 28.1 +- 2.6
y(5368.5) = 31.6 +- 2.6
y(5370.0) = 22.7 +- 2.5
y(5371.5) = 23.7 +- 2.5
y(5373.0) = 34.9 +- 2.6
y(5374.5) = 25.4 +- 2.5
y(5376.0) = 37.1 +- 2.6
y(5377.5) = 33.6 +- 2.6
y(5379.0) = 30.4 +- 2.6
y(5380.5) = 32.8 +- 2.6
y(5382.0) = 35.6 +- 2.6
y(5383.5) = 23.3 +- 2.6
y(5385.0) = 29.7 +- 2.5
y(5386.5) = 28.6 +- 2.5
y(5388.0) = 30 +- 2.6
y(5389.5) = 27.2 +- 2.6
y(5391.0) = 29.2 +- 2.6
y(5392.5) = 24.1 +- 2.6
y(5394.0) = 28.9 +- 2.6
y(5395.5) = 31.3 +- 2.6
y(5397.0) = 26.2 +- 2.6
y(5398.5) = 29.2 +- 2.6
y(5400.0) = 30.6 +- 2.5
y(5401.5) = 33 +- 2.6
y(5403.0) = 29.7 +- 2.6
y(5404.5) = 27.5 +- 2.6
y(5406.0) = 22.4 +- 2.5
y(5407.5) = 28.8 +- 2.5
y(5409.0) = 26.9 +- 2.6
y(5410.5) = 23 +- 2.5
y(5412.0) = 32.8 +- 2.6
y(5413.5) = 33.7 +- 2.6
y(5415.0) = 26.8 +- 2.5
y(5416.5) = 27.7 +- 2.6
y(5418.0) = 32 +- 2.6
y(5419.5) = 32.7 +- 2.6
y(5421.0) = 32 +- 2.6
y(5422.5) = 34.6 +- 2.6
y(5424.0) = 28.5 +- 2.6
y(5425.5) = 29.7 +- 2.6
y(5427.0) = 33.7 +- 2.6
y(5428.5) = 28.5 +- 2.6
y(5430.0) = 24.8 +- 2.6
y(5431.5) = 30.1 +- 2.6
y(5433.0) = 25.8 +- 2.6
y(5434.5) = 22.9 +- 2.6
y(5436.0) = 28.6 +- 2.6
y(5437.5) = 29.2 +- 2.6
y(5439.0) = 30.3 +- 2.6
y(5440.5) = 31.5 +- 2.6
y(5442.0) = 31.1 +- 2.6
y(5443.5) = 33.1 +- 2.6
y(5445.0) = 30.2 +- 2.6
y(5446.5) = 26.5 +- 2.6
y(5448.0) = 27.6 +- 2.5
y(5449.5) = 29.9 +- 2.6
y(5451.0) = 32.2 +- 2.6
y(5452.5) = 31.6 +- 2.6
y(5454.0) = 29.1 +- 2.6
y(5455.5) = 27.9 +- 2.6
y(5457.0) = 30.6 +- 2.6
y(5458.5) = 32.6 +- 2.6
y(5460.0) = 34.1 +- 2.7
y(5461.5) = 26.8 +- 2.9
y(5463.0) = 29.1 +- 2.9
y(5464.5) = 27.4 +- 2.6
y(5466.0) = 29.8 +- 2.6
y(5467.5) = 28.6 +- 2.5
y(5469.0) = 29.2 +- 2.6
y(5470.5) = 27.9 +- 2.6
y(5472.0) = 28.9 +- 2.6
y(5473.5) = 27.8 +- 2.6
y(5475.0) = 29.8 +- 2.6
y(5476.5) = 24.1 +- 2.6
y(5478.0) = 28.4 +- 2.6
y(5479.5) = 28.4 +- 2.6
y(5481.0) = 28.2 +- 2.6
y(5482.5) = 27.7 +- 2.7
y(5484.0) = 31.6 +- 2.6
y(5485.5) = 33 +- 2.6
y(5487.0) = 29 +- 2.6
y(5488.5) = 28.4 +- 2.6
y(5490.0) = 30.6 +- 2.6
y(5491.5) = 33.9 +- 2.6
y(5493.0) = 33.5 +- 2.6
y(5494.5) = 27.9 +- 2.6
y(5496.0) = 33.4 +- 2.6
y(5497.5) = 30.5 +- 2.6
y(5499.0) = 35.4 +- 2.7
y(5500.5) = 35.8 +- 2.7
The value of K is -0.8 angstrom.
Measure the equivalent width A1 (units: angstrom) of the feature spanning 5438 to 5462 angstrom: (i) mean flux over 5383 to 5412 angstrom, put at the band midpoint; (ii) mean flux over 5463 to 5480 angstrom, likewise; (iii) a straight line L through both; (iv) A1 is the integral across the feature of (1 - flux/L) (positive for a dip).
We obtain -1.8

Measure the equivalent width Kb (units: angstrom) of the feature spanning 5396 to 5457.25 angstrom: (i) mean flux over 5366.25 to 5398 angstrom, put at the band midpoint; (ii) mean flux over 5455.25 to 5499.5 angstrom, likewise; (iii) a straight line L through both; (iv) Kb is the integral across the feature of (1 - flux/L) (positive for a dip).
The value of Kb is 0.4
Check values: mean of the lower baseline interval 29.3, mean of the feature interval 29.3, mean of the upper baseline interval 29.8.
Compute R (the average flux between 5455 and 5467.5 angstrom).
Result 29.8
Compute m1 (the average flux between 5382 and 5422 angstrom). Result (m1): 28.9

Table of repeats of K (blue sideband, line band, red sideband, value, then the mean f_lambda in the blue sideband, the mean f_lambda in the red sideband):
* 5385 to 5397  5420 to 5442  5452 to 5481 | -0.5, 28.4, 29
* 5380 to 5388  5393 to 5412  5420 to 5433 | 1.1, 29.9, 30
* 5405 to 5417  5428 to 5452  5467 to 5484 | -0.8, 27.8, 28.2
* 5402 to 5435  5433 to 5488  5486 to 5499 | 1.7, 28.9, 31.2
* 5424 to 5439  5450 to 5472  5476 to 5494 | -0.5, 28.3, 29.8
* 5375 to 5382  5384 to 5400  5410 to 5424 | 2.0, 33.4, 30.6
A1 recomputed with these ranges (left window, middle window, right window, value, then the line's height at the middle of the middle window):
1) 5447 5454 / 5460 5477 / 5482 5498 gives 1.11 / 30.4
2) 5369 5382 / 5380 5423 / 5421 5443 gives 0.96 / 29.9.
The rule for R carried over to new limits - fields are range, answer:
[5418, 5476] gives 29.6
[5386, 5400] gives 28.4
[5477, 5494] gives 30.1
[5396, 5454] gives 29.4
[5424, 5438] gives 28.1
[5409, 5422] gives 30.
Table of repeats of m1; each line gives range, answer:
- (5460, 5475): 28.7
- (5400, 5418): 28.6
